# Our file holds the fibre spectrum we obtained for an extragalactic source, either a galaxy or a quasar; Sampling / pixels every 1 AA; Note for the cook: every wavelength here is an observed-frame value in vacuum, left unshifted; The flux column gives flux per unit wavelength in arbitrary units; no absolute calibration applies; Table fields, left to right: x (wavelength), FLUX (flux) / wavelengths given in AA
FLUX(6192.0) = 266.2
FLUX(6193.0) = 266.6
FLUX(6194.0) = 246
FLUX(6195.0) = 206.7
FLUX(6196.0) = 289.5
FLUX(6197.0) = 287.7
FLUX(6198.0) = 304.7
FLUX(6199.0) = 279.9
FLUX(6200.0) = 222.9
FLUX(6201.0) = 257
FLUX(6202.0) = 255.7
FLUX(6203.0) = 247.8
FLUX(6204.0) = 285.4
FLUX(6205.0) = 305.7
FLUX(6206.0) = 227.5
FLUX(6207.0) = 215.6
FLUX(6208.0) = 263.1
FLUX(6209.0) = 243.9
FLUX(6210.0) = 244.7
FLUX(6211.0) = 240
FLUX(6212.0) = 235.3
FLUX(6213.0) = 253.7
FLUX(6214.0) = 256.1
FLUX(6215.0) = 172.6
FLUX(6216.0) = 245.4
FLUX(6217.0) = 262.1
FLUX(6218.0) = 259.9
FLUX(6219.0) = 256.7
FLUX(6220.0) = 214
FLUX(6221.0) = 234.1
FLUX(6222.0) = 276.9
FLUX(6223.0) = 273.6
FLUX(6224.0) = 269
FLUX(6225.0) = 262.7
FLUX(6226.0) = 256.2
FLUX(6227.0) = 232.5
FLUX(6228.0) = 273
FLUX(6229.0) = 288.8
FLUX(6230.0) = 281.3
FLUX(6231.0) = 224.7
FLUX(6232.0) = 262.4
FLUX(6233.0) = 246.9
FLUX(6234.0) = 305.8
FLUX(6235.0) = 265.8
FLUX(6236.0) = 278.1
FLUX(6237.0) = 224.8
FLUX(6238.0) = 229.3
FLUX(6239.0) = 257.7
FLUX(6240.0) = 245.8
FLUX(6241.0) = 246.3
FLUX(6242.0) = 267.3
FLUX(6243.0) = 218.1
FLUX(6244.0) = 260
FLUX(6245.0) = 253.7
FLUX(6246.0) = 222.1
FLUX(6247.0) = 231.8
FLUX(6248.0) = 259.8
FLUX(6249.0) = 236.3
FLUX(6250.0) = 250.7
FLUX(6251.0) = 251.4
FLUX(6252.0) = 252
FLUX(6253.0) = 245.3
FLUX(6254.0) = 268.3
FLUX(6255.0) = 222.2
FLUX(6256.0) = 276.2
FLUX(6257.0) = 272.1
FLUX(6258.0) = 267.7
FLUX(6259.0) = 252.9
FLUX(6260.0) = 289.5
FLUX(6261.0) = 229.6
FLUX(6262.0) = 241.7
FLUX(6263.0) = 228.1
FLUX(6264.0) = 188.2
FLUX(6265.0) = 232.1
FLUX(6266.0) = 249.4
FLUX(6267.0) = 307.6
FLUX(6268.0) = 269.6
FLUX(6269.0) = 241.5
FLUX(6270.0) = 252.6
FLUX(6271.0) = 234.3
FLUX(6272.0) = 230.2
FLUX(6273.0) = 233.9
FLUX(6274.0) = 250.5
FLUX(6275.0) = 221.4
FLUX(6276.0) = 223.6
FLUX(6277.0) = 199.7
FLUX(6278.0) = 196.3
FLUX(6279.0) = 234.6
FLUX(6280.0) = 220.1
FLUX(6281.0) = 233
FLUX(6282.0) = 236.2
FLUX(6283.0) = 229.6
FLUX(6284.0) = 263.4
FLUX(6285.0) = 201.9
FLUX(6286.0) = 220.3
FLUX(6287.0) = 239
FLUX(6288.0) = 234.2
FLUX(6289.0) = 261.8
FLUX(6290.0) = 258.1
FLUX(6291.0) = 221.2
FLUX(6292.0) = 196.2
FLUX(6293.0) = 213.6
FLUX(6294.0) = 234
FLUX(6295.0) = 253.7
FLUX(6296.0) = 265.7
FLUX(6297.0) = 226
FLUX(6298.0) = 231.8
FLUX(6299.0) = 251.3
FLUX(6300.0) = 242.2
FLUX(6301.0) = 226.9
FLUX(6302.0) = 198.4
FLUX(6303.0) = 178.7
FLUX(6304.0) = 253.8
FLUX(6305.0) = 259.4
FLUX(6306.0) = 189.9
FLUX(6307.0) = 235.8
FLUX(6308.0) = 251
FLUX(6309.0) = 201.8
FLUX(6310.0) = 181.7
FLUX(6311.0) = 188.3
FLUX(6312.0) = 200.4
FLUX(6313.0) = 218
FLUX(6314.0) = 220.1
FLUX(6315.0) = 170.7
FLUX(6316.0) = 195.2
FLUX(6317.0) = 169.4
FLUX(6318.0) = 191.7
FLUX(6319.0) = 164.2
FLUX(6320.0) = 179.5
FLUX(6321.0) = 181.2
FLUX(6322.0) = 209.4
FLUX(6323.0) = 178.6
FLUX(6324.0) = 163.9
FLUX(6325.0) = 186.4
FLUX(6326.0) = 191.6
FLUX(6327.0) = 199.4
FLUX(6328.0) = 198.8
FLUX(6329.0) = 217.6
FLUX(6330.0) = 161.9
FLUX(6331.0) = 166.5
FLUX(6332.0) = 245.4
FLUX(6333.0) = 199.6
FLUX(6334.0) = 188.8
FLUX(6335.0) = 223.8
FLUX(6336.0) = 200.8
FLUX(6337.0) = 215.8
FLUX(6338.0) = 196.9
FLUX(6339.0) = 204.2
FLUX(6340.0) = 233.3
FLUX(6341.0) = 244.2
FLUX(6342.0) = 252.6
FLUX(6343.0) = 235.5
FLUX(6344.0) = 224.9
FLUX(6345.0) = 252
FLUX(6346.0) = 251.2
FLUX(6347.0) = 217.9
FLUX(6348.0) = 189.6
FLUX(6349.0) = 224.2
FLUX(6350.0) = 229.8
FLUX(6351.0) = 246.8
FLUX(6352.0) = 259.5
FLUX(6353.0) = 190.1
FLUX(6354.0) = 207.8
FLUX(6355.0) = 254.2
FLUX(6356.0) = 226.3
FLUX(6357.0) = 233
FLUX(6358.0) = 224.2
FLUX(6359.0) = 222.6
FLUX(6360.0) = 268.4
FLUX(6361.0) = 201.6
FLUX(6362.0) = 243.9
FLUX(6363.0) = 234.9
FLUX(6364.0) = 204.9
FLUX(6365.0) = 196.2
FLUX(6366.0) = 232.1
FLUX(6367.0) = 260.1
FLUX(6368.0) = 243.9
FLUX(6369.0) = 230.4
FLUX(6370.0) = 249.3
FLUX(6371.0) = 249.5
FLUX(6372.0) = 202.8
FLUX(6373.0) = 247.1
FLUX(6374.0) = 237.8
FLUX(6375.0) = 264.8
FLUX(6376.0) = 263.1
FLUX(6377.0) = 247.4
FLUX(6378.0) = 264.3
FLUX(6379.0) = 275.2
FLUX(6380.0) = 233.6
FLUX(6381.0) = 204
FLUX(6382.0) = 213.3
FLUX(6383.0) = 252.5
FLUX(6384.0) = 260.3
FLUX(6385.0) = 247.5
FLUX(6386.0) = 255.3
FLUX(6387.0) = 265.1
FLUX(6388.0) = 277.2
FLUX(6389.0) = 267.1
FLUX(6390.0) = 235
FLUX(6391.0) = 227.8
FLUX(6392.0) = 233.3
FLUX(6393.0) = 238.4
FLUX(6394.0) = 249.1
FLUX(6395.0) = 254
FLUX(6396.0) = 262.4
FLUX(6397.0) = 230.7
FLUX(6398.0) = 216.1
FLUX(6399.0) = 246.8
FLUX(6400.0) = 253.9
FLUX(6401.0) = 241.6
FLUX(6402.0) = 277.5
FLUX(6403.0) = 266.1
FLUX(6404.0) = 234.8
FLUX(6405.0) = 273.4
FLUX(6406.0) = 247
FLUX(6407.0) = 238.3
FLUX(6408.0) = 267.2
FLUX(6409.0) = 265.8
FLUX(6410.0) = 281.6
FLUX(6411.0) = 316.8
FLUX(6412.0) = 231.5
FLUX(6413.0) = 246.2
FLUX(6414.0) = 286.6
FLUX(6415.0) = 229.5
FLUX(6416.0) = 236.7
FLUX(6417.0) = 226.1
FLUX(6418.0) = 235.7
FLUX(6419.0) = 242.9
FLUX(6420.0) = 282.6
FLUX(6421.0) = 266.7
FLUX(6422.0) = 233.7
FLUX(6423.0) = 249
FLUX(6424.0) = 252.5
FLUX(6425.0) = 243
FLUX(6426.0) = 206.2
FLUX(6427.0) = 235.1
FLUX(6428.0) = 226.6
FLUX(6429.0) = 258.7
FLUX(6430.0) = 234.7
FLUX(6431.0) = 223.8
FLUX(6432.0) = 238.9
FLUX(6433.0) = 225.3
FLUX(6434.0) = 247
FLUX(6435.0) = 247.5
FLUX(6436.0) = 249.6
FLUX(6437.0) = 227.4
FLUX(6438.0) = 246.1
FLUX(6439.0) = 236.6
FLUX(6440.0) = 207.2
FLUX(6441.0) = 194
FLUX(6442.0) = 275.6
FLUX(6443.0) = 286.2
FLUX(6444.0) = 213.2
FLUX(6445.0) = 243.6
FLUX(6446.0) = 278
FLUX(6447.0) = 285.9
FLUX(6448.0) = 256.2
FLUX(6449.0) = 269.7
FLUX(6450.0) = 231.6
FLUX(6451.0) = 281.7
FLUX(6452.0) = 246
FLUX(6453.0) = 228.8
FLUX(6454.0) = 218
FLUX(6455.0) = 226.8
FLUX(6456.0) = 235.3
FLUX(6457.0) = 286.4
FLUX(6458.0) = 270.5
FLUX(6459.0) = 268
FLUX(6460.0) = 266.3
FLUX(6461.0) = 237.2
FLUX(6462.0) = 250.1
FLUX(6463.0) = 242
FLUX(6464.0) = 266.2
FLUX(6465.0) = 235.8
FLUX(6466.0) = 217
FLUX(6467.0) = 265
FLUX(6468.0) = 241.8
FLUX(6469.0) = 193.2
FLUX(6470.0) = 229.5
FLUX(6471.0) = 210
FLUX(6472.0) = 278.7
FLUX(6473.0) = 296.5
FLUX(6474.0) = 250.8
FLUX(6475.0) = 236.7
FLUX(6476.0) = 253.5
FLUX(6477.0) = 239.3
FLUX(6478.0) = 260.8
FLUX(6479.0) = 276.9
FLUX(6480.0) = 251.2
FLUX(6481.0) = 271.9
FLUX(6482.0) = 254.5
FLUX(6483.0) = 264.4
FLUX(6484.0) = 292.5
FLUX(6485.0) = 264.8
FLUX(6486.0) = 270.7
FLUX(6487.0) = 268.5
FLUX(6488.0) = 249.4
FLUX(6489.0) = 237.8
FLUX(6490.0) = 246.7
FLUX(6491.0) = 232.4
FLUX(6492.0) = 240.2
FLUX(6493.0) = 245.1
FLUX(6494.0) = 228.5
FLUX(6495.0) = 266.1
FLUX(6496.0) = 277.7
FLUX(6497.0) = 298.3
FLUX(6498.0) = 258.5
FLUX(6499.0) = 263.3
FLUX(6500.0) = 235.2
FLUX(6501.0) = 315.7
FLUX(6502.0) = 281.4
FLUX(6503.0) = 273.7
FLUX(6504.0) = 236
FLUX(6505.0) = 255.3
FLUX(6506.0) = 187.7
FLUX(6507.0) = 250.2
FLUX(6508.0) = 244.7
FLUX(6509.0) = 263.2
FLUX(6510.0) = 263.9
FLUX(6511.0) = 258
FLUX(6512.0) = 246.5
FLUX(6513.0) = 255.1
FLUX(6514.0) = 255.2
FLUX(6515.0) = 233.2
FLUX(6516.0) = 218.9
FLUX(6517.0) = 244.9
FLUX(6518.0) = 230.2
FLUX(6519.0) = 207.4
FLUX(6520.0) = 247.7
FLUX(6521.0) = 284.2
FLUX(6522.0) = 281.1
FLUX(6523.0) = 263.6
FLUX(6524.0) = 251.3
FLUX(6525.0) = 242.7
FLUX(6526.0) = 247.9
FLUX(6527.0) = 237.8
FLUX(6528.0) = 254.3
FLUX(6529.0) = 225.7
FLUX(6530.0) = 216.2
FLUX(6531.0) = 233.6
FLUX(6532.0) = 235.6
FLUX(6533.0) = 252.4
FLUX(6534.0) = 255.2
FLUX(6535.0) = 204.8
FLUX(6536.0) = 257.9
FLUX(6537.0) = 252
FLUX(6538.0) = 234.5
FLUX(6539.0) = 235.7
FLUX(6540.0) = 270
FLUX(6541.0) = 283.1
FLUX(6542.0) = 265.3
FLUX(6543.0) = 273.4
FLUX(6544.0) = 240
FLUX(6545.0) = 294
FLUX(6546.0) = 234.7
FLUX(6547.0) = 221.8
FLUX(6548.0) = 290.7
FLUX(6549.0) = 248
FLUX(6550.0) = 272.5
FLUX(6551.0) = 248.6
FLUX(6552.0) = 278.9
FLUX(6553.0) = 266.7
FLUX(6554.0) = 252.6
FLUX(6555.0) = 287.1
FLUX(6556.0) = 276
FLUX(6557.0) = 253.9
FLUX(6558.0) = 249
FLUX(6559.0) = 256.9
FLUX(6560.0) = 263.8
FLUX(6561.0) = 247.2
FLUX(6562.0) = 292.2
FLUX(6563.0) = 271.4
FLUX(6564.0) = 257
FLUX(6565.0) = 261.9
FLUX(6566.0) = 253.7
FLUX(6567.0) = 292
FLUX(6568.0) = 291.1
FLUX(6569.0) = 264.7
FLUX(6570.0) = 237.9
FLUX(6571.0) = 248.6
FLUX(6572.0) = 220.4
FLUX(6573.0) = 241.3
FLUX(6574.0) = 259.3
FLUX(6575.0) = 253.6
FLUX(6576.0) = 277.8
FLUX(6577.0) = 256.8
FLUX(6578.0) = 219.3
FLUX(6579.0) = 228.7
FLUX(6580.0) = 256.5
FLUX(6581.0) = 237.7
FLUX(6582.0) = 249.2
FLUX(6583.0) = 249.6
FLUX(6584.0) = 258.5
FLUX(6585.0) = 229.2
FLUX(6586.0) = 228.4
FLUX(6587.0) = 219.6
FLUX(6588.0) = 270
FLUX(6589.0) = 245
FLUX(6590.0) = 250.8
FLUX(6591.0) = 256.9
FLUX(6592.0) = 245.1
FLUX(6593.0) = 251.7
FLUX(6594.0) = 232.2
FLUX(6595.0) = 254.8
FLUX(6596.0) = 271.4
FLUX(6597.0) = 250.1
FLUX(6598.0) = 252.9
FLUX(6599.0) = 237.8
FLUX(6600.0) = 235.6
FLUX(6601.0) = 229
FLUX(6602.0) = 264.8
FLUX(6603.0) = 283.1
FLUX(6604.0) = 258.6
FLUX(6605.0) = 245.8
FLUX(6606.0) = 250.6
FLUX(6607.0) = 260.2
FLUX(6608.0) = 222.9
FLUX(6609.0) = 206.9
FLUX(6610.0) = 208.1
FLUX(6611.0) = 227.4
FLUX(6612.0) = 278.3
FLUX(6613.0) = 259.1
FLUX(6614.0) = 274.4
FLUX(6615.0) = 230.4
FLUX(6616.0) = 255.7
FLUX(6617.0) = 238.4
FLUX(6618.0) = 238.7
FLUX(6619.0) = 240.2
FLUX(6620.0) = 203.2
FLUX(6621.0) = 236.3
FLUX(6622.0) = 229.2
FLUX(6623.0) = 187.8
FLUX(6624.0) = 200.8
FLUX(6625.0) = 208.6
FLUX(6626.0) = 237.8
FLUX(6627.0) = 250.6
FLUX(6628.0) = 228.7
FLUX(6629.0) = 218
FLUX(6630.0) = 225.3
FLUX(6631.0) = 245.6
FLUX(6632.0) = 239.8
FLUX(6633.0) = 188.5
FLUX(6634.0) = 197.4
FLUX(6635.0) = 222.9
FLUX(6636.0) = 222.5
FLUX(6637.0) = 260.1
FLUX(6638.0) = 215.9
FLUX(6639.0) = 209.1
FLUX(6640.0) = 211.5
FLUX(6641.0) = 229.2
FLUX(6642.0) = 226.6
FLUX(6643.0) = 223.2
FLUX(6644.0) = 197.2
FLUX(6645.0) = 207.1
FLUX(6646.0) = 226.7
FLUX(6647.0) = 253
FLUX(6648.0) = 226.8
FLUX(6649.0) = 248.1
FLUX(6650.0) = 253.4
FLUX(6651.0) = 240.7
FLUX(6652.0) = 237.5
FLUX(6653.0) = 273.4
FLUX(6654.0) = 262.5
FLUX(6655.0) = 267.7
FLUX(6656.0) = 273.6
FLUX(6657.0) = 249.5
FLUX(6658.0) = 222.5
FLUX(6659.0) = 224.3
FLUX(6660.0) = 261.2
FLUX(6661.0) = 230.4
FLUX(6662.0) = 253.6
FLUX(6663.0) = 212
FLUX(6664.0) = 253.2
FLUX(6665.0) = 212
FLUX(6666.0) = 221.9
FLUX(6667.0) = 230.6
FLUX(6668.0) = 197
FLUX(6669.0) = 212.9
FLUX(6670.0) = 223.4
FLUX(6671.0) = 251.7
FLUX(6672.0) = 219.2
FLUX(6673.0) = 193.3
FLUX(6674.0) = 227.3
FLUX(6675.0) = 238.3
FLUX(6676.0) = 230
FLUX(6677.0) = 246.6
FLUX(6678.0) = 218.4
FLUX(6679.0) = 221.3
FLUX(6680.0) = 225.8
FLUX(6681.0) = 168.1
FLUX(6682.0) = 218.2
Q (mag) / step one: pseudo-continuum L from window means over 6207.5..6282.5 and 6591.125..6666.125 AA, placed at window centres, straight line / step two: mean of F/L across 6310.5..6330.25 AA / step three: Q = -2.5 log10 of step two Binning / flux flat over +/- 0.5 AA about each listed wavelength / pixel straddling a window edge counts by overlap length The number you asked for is 0.28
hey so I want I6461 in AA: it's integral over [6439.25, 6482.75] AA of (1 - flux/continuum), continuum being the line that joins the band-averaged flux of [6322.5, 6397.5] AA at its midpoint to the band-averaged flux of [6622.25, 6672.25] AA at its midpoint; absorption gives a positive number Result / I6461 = -3.8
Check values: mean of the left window 229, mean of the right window 230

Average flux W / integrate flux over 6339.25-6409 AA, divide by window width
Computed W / 241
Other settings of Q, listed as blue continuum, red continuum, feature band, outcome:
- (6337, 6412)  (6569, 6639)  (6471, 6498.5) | -0.08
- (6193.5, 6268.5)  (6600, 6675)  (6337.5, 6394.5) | 0.04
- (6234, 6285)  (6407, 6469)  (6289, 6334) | 0.17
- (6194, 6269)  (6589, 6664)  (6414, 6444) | 0.02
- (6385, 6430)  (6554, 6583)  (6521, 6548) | 0.02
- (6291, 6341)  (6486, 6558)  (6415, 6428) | -0.05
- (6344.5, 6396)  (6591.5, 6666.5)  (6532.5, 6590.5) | -0.08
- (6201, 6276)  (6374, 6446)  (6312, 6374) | 0.16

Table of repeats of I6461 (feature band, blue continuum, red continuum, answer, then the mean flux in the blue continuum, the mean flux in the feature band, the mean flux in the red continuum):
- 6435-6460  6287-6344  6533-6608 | -1.6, 212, 249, 254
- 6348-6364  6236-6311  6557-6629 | 0.7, 237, 229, 246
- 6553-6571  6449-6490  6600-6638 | -1.8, 252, 265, 234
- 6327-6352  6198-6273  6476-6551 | 3.4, 251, 218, 253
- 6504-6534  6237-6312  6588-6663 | -0.9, 237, 244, 238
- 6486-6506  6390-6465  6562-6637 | -0.9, 248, 257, 243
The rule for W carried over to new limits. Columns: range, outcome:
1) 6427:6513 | 251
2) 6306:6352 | 207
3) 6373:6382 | 247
